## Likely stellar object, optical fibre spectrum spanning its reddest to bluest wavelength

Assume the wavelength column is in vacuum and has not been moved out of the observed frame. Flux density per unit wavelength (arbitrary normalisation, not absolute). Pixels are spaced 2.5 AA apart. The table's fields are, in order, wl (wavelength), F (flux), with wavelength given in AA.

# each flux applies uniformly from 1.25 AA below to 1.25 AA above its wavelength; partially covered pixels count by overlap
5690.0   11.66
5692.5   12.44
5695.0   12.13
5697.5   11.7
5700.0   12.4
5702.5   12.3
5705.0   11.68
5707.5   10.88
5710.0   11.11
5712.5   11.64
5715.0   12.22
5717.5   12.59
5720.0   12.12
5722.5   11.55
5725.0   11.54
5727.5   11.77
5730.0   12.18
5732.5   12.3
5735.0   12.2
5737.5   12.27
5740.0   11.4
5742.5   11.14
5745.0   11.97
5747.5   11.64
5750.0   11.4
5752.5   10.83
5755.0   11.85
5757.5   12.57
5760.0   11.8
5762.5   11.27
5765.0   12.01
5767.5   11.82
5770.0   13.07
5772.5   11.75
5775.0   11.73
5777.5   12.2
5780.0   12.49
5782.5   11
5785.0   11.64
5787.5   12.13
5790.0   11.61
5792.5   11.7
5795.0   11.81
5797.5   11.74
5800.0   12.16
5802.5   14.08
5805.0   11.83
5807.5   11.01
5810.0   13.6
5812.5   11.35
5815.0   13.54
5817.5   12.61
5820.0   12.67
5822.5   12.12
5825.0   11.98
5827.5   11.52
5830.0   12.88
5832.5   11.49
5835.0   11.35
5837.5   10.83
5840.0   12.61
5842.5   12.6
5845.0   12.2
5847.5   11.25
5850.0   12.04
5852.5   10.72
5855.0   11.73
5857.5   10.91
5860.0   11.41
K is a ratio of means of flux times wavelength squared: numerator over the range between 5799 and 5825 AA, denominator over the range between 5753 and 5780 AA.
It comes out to 1.1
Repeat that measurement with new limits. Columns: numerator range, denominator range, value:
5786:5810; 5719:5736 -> 1.04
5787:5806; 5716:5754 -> 1.05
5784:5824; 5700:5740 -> 1.06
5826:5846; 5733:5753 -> 1.06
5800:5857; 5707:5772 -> 1.05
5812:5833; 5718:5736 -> 1.06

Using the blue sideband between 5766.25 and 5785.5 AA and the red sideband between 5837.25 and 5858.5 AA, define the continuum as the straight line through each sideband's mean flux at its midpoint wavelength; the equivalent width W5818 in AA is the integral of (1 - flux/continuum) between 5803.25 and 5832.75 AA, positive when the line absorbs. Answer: -1.1 AA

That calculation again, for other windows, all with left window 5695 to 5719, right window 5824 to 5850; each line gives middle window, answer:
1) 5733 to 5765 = 0.4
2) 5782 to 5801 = 0.2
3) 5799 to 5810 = -0.5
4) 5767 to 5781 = -0.4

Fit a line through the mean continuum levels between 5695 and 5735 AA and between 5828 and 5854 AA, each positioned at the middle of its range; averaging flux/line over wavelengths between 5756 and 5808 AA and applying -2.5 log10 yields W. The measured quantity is -0.01 mag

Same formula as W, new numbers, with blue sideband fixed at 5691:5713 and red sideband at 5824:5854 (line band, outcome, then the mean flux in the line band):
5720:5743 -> 0.00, 11.9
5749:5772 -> 0.00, 11.8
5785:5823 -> -0.04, 12.2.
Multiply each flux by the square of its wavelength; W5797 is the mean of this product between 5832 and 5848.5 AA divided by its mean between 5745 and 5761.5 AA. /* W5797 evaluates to 1.0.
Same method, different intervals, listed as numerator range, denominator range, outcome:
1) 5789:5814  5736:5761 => 1.05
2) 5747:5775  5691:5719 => 1.01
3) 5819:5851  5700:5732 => 1.05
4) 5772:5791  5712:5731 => 1.01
